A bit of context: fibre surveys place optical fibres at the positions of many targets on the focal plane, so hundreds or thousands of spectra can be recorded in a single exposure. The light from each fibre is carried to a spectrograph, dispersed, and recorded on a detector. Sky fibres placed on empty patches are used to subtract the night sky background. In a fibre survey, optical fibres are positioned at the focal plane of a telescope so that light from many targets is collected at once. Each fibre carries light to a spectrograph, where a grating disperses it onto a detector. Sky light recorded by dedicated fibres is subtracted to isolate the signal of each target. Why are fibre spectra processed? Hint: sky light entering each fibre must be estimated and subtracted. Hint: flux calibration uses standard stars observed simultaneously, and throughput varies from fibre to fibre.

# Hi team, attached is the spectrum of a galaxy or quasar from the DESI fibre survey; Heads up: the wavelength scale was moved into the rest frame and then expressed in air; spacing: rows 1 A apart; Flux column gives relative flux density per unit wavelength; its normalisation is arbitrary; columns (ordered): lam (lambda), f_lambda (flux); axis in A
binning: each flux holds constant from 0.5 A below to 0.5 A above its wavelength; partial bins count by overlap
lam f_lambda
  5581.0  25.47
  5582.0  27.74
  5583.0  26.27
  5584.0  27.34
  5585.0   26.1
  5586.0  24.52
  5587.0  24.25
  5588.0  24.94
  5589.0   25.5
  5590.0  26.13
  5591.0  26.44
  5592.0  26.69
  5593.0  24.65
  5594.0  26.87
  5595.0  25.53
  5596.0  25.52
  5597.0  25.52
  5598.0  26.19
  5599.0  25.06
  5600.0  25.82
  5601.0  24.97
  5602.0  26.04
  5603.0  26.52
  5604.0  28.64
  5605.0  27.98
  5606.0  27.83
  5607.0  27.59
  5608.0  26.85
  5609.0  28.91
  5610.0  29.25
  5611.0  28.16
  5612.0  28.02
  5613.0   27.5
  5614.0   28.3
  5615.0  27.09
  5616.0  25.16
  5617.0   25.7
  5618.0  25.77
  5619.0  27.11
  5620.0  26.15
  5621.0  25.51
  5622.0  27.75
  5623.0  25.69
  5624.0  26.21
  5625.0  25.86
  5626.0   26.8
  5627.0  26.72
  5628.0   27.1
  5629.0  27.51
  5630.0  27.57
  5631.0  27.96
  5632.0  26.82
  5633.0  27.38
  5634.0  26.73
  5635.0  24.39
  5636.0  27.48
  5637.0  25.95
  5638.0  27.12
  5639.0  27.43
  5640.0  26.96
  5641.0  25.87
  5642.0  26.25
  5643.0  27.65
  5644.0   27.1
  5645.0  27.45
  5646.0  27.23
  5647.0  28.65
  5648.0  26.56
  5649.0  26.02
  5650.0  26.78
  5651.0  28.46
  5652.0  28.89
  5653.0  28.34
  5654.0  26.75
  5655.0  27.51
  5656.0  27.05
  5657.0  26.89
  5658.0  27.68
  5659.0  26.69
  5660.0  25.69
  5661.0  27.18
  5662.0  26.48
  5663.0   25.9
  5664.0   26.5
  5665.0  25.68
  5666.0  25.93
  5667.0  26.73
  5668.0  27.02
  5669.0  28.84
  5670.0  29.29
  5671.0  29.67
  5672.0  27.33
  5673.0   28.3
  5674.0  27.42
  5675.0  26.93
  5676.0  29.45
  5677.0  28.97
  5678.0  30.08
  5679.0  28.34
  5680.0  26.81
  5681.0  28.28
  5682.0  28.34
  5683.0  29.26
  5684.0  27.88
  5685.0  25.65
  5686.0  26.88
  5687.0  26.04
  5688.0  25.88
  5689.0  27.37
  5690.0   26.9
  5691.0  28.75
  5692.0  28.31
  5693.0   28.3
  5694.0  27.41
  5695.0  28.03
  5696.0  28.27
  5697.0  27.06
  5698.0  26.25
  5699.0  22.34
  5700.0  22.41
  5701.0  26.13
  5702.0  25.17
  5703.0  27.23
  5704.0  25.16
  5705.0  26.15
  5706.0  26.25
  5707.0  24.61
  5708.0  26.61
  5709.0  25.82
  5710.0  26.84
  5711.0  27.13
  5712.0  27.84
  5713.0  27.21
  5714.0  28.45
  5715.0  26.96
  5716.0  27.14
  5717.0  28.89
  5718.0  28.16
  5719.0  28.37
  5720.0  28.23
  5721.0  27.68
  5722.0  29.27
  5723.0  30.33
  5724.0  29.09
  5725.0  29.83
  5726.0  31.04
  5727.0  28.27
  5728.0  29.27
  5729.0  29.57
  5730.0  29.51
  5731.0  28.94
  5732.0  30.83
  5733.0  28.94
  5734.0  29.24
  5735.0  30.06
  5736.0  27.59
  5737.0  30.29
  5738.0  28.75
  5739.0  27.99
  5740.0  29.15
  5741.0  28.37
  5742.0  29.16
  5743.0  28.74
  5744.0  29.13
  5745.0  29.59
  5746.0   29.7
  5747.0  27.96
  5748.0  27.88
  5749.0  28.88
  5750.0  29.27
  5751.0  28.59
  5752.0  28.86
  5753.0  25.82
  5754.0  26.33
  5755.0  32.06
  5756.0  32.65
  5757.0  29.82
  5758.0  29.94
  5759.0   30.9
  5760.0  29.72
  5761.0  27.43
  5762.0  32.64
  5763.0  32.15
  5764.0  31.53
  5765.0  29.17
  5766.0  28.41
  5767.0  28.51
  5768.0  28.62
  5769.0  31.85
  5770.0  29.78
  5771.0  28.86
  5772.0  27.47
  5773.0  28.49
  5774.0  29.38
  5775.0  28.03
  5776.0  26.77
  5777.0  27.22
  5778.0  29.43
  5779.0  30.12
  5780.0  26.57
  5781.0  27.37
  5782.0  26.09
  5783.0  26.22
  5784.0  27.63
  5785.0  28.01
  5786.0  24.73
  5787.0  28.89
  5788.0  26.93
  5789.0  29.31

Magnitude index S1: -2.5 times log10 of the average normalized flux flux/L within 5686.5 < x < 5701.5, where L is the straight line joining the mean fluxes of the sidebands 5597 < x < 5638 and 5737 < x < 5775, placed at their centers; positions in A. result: 0.06 mag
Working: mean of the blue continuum 26.8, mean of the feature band 26.6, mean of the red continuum 29.3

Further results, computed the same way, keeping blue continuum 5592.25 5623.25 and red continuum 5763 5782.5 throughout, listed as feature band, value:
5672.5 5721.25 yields 0.02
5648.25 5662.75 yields 0.01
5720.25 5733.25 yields -0.05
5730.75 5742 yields -0.03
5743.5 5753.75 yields 0.00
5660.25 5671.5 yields 0.01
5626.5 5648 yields 0.00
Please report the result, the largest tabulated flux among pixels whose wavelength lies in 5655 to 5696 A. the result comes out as 30.08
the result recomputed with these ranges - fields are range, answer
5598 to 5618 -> 29.25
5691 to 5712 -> 28.75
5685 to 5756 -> 32.65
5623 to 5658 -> 28.89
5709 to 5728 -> 31.04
